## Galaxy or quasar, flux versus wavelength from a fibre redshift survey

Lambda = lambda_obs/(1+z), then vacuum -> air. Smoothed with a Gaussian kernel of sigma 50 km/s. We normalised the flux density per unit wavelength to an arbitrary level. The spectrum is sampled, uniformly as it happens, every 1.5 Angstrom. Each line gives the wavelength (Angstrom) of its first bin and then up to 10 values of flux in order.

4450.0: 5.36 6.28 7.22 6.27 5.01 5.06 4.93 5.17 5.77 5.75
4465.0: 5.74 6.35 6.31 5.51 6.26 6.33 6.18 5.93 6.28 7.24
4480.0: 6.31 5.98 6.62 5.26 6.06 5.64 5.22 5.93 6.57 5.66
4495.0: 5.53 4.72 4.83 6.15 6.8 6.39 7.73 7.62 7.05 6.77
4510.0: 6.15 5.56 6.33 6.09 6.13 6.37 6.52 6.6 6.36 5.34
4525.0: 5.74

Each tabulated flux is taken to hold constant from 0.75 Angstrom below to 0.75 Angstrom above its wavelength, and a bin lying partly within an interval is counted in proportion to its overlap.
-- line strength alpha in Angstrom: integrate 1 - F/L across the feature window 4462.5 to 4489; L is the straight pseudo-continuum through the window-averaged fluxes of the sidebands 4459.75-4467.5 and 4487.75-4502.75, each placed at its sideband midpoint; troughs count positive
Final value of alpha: -1.4 Angstrom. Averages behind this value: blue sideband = 5.77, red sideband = 5.75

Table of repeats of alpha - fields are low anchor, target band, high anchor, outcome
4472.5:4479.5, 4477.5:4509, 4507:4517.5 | 0.67 Angstrom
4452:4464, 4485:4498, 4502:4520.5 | 1.28 Angstrom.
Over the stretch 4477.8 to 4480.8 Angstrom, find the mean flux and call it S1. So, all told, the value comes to 6.75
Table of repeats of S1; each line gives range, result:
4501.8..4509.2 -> 7.12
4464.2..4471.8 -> 6.03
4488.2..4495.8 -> 5.77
